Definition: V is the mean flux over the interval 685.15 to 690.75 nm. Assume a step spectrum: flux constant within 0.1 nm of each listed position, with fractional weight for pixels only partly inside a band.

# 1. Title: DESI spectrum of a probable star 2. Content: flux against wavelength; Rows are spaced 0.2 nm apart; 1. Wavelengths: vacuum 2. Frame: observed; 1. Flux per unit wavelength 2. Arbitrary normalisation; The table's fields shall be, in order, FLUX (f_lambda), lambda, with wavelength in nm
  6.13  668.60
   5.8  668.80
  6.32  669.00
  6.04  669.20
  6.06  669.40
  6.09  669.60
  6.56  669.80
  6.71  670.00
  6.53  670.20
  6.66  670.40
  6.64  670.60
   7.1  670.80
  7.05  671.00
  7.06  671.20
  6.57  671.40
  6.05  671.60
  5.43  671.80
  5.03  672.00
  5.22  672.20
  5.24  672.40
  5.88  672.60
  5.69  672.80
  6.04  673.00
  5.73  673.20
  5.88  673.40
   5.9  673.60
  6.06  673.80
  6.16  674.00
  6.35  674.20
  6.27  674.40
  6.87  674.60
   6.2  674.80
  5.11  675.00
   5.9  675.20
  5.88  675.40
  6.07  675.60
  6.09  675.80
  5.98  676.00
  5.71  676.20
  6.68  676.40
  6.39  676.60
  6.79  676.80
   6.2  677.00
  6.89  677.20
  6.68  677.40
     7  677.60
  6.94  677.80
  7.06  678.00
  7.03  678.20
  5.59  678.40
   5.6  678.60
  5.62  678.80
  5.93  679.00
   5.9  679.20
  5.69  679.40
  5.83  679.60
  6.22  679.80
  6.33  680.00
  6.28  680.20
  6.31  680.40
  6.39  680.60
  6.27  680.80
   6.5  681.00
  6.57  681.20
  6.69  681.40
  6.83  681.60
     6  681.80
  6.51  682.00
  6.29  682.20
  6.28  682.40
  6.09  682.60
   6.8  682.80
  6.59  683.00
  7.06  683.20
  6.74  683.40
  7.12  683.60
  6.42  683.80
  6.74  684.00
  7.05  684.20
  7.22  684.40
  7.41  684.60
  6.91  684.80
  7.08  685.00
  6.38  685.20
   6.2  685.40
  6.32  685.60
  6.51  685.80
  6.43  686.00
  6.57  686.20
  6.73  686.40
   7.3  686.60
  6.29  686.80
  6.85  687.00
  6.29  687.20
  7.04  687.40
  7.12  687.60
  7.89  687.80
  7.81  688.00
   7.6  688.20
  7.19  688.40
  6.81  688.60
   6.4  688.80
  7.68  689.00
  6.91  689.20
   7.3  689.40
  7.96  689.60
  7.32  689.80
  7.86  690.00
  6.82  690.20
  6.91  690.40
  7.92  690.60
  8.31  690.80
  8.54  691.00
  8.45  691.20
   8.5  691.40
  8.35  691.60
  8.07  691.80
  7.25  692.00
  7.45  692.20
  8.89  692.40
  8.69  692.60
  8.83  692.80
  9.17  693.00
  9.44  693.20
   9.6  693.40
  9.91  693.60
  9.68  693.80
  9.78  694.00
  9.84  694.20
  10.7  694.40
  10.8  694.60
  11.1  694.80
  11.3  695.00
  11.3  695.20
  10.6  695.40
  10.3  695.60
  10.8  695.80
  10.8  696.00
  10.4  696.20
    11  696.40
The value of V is 7.03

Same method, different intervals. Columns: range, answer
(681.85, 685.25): 6.74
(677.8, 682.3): 6.26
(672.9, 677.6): 6.18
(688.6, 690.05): 7.29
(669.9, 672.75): 6.22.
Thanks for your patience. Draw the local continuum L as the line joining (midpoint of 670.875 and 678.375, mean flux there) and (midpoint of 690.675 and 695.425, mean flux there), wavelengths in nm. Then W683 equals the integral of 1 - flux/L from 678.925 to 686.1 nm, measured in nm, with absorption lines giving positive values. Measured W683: 0.98 nm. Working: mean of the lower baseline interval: 6.19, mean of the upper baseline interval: 9.33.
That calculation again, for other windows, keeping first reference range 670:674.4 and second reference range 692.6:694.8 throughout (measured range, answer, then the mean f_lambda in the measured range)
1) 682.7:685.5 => 0.451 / 6.84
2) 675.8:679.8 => 0.444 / 6.28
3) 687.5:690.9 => 0.610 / 7.4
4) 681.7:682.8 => 0.218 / 6.29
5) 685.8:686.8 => 0.216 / 6.69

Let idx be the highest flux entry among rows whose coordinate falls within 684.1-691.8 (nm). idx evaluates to 8.54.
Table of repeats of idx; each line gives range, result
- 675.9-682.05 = 7.06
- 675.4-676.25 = 6.09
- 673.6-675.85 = 6.87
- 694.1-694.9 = 11.1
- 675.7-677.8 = 7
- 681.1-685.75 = 7.41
